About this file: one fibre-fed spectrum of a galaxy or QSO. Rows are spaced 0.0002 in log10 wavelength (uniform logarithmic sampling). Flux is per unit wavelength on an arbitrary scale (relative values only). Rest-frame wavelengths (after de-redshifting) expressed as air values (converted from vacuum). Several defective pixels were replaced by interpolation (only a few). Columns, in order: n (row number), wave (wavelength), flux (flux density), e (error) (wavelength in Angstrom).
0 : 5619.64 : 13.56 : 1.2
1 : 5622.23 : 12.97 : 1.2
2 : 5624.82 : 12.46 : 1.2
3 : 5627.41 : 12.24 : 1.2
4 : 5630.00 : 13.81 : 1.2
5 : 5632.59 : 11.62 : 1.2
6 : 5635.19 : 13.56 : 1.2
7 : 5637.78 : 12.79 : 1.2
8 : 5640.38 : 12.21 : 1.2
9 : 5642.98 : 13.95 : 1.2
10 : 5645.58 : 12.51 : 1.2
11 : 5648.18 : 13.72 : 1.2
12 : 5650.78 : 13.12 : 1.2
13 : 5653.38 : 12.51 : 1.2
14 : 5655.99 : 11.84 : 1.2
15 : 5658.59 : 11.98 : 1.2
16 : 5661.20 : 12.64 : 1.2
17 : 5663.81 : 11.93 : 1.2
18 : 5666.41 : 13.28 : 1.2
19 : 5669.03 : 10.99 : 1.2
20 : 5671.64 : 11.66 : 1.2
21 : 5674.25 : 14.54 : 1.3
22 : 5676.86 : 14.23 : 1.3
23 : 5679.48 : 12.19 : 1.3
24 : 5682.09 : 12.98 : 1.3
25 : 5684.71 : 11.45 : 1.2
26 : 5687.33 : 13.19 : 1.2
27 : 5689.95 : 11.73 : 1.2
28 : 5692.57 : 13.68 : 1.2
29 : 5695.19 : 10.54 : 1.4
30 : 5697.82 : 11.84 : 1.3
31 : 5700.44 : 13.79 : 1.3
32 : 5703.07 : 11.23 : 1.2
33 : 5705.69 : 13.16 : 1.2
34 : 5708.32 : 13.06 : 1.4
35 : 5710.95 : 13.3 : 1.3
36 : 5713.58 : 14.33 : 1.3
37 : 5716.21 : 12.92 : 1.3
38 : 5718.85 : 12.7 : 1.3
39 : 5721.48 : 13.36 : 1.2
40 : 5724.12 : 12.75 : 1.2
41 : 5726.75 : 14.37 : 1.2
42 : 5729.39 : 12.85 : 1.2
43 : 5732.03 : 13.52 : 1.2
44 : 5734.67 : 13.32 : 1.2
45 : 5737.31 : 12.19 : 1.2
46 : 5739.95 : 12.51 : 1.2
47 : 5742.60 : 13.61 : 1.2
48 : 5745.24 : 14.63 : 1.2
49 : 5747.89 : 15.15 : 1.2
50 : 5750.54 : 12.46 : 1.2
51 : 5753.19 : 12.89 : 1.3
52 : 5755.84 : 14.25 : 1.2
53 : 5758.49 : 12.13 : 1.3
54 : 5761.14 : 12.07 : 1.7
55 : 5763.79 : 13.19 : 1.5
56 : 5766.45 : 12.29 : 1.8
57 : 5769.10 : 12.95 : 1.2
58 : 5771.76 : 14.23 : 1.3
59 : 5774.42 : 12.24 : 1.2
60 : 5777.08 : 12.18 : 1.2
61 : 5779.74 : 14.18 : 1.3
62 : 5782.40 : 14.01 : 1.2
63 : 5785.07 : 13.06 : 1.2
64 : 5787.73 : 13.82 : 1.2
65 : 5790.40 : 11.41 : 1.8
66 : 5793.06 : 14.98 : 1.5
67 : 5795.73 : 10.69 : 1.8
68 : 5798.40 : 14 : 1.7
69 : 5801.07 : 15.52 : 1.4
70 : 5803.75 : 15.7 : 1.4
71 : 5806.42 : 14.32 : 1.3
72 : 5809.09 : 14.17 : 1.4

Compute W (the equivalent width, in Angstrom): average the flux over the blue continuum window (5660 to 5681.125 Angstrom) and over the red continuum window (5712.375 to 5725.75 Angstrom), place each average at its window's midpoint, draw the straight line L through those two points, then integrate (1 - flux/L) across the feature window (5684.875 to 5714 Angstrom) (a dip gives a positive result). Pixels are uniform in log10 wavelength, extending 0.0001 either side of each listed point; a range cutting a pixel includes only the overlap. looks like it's 0.9 Angstrom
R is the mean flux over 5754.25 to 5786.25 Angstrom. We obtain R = 13.1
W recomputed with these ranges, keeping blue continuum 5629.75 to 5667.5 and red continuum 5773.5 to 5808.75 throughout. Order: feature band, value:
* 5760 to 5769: 0.6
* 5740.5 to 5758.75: -0.4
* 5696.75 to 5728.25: 0.1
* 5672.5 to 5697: 0.5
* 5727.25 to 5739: 0.2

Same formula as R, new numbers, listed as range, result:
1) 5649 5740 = 12.7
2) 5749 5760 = 13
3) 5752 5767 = 12.8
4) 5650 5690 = 12.5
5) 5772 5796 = 13.1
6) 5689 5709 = 12.4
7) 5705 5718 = 13.3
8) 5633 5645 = 13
